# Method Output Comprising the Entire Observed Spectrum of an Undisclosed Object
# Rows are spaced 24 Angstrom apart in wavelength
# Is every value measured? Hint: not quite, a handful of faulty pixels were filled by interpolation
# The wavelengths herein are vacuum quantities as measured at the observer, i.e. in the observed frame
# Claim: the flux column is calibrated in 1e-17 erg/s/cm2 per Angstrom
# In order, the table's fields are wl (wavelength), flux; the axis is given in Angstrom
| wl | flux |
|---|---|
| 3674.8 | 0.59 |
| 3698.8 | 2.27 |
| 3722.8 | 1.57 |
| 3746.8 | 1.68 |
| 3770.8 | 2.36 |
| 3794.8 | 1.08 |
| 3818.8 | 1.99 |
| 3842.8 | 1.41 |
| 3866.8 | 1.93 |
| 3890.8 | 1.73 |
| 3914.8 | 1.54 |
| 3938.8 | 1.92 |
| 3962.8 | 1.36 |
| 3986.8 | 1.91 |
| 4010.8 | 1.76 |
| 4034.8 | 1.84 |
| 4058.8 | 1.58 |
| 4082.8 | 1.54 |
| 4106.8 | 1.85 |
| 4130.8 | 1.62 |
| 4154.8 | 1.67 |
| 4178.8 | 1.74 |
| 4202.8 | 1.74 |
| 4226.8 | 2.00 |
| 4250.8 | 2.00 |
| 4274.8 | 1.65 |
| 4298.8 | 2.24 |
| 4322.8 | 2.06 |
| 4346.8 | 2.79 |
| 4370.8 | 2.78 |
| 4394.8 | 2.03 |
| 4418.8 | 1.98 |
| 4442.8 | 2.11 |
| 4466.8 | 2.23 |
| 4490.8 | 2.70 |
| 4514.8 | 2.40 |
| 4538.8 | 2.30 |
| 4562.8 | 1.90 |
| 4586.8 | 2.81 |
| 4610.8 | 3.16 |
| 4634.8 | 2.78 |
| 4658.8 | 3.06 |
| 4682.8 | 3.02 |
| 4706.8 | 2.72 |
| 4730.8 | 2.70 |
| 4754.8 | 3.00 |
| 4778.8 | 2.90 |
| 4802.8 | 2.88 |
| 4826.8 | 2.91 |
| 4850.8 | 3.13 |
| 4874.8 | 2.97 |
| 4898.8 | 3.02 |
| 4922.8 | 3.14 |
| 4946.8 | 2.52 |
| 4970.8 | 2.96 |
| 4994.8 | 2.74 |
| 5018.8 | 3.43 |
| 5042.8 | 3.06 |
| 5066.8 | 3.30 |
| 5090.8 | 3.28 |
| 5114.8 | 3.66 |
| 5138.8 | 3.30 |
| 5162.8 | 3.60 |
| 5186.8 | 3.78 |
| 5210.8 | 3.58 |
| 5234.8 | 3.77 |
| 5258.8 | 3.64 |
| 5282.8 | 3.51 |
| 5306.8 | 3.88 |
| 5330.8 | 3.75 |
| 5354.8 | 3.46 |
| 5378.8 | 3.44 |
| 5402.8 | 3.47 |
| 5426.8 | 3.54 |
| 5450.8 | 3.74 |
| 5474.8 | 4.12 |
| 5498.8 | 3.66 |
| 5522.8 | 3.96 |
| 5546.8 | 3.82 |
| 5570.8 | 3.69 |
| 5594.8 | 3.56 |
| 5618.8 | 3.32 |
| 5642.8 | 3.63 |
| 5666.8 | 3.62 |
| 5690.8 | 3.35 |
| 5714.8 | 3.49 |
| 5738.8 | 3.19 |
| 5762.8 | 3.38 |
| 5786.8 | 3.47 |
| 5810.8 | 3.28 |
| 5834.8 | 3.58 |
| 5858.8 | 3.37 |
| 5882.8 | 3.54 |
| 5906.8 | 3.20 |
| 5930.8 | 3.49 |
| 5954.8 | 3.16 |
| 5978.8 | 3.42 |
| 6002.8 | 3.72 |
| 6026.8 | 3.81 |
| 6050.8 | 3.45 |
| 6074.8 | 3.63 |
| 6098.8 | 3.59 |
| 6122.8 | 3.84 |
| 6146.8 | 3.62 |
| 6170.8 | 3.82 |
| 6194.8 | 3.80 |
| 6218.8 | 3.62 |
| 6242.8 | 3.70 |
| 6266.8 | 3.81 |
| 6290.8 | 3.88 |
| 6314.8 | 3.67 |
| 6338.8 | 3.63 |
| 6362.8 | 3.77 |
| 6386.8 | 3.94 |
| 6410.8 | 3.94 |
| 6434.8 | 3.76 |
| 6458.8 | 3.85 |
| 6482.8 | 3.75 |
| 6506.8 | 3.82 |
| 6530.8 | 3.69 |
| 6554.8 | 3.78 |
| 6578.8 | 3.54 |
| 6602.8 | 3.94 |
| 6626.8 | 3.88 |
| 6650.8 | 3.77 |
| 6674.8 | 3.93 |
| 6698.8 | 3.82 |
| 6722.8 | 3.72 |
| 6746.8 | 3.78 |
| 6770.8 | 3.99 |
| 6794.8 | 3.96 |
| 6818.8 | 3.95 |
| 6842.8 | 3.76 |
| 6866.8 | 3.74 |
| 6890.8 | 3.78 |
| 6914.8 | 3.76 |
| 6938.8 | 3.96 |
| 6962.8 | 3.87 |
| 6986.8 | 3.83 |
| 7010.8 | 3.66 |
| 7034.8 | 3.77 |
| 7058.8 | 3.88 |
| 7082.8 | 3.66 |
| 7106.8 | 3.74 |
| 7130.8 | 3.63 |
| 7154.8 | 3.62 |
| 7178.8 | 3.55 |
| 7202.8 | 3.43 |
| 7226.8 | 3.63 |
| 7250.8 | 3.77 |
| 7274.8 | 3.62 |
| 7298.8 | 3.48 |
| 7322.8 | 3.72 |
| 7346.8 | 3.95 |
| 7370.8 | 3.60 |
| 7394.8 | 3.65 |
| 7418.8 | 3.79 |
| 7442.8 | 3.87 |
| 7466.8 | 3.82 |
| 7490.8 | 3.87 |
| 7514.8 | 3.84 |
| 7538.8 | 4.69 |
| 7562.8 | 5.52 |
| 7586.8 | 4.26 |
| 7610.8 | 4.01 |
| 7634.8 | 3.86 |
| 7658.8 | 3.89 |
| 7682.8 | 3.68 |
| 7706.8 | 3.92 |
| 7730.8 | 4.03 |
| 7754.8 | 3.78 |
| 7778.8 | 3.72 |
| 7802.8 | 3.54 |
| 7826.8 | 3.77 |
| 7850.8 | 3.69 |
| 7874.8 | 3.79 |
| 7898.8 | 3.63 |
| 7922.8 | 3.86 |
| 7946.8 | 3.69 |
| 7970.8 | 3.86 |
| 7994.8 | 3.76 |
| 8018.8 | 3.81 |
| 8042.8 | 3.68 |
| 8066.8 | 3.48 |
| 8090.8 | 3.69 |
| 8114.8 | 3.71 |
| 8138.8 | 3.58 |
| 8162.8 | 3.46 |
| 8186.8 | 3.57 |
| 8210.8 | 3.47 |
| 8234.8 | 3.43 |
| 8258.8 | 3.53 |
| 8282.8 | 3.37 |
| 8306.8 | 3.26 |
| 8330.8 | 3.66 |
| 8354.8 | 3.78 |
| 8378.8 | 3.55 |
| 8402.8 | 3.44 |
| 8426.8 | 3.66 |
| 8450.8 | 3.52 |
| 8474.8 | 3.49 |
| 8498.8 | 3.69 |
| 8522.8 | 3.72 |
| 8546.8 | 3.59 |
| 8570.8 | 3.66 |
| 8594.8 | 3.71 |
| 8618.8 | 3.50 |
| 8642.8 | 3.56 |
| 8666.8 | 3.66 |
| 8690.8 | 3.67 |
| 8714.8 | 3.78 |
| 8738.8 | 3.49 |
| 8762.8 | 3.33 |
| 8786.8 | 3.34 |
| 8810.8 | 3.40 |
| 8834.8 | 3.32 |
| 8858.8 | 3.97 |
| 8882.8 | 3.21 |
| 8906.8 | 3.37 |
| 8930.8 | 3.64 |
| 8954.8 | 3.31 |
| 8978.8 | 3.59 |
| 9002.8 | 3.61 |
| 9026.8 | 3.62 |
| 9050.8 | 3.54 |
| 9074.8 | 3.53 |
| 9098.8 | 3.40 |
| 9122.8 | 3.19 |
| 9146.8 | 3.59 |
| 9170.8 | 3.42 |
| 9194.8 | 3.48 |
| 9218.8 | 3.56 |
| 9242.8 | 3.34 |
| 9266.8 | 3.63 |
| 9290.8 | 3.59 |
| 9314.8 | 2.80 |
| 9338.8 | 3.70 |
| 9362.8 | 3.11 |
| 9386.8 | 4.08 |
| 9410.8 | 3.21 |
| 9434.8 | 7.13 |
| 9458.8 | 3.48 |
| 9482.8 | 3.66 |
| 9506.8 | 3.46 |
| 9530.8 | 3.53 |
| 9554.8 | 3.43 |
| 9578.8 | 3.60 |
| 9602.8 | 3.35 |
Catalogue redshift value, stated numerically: 0.150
